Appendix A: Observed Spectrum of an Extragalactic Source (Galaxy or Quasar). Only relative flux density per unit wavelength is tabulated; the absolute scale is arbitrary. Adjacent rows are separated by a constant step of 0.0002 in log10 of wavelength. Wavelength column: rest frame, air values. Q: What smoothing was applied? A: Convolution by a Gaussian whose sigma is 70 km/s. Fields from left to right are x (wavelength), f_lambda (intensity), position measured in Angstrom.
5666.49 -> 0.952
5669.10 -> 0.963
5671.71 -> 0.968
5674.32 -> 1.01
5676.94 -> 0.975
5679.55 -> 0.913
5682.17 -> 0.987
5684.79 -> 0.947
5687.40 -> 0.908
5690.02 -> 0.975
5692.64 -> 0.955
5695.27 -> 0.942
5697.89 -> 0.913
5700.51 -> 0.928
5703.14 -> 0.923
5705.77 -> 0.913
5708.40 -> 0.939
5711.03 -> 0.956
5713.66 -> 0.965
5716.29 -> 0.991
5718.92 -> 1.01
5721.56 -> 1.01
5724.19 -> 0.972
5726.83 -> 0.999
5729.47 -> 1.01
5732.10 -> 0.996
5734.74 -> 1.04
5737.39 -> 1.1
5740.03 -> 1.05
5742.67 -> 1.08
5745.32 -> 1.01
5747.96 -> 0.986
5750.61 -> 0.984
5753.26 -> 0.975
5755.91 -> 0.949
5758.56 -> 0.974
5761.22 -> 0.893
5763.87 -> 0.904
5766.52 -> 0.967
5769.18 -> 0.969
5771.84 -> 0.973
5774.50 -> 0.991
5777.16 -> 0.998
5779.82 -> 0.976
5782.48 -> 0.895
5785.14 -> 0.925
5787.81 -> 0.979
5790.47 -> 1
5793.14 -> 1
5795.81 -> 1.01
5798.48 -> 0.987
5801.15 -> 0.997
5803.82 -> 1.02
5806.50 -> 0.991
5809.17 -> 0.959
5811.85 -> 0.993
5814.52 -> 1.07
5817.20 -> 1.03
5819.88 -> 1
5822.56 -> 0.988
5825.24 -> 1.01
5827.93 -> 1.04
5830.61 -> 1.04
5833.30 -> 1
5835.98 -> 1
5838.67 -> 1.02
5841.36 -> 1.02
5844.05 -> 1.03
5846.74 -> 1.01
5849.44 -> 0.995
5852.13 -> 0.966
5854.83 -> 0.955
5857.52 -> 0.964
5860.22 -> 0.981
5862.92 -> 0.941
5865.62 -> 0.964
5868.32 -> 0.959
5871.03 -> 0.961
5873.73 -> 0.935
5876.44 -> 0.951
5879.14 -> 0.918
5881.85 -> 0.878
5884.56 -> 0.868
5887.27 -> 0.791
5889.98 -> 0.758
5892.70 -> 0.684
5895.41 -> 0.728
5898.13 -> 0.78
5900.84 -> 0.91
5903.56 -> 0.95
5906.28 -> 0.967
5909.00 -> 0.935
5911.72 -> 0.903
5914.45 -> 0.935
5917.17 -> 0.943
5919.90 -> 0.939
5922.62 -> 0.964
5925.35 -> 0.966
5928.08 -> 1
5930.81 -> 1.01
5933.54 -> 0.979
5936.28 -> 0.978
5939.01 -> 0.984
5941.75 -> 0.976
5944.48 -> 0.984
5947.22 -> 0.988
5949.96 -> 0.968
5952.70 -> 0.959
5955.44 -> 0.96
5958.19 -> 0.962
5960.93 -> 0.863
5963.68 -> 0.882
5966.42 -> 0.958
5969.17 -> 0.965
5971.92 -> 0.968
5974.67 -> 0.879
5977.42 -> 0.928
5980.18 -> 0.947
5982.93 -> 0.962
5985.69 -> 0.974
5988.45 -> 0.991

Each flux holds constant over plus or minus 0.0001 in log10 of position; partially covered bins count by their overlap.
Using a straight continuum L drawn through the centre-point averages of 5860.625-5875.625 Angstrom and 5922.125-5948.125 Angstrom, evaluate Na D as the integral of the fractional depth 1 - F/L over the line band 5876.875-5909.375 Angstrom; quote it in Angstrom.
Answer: 3.9 Angstrom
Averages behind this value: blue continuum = 0.953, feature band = 0.848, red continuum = 0.983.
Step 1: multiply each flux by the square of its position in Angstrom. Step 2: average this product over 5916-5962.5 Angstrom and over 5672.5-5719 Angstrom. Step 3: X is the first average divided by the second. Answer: 1.10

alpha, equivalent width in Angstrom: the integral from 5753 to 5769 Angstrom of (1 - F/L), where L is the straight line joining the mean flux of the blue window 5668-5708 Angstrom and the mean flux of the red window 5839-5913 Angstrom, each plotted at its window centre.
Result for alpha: -0.1 Angstrom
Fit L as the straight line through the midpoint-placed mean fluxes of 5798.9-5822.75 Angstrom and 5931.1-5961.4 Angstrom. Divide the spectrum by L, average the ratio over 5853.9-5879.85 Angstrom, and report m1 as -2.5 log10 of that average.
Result 0.040 mag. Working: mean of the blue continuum 1.01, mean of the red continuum 0.968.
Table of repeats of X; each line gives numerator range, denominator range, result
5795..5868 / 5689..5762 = 1.06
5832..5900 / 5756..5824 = 0.97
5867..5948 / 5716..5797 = 0.98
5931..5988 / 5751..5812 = 1.05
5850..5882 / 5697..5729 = 1.04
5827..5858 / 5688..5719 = 1.11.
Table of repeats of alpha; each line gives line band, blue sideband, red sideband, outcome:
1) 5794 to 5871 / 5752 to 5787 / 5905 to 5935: -3.38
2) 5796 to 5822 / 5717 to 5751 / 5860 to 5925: -1.17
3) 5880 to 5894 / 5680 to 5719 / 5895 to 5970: 2.13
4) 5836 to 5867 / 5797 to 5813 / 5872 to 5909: -2.26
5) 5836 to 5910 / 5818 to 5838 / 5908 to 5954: 5.36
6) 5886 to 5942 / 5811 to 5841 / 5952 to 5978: 3.20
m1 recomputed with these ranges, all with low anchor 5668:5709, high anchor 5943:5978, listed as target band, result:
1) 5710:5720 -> -0.038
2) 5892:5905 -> 0.156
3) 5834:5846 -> -0.079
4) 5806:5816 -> -0.066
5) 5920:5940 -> -0.041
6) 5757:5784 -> -0.009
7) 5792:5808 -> -0.061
